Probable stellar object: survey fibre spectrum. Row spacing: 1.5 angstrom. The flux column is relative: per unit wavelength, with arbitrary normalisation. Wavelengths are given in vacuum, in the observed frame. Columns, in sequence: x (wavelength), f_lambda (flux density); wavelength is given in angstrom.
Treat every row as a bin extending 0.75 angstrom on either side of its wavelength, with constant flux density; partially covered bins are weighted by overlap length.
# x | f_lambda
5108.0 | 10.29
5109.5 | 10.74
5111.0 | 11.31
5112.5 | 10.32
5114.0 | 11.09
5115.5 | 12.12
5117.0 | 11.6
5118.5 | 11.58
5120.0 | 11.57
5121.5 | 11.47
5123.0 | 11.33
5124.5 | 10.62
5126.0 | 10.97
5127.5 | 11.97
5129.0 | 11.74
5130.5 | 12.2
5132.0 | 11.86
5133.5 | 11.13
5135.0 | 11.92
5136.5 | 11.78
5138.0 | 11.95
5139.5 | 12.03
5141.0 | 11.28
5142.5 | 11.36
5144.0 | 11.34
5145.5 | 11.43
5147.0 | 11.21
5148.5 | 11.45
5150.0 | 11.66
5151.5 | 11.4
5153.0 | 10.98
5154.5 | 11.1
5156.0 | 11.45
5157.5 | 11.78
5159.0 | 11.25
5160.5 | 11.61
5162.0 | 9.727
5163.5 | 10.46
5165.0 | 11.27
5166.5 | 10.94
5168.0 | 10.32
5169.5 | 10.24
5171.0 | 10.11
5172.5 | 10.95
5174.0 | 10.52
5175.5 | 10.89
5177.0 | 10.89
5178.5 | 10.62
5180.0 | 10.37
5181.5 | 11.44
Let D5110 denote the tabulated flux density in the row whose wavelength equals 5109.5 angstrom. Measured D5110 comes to 10.74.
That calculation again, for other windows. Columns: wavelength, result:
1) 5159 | 11.25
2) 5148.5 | 11.45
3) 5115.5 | 12.12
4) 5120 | 11.57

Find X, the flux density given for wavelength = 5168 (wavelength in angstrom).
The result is 10.32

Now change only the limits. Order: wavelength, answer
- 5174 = 10.52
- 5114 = 11.09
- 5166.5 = 10.94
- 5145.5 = 11.43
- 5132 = 11.86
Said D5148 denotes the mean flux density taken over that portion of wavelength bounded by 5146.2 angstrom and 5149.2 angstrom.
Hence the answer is 11.3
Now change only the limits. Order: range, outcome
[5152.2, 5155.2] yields 11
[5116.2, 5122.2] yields 11.6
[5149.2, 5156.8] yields 11.3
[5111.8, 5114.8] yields 10.7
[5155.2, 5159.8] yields 11.5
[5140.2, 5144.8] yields 11.3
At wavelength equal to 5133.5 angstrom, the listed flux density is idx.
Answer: 11.13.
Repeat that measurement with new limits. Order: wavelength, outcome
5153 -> 10.98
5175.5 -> 10.89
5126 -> 10.97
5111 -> 11.31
